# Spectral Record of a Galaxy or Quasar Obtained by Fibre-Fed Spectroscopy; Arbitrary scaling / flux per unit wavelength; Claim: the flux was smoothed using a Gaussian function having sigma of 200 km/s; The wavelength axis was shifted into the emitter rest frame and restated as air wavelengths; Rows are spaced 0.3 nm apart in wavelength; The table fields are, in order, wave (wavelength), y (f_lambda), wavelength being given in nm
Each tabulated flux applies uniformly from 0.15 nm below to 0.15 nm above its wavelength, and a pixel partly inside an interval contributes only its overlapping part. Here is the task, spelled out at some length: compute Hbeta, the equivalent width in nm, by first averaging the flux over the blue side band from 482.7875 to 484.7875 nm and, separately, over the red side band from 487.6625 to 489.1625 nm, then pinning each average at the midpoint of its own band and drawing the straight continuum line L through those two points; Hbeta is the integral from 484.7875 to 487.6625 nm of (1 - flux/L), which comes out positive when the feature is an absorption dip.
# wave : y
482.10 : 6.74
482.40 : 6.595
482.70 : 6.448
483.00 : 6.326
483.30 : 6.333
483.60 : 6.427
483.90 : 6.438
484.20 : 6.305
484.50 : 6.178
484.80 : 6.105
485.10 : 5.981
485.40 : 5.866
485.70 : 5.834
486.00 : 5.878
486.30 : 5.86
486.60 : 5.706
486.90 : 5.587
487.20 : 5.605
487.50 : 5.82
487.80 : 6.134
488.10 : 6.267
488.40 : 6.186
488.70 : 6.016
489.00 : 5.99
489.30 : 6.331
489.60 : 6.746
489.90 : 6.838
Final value 0.19 nm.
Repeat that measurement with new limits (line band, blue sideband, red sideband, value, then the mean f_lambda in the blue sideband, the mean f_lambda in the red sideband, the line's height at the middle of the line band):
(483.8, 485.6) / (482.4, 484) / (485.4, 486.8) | -0.01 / 6.41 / 5.82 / 6.1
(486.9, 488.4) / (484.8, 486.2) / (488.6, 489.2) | 0.01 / 5.91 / 6.03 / 5.99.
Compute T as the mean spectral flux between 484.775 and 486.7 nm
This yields 5.88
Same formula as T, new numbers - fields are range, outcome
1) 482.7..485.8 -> 6.2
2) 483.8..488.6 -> 5.98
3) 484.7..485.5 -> 5.98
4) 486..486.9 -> 5.77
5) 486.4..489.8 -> 6.04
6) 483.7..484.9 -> 6.27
